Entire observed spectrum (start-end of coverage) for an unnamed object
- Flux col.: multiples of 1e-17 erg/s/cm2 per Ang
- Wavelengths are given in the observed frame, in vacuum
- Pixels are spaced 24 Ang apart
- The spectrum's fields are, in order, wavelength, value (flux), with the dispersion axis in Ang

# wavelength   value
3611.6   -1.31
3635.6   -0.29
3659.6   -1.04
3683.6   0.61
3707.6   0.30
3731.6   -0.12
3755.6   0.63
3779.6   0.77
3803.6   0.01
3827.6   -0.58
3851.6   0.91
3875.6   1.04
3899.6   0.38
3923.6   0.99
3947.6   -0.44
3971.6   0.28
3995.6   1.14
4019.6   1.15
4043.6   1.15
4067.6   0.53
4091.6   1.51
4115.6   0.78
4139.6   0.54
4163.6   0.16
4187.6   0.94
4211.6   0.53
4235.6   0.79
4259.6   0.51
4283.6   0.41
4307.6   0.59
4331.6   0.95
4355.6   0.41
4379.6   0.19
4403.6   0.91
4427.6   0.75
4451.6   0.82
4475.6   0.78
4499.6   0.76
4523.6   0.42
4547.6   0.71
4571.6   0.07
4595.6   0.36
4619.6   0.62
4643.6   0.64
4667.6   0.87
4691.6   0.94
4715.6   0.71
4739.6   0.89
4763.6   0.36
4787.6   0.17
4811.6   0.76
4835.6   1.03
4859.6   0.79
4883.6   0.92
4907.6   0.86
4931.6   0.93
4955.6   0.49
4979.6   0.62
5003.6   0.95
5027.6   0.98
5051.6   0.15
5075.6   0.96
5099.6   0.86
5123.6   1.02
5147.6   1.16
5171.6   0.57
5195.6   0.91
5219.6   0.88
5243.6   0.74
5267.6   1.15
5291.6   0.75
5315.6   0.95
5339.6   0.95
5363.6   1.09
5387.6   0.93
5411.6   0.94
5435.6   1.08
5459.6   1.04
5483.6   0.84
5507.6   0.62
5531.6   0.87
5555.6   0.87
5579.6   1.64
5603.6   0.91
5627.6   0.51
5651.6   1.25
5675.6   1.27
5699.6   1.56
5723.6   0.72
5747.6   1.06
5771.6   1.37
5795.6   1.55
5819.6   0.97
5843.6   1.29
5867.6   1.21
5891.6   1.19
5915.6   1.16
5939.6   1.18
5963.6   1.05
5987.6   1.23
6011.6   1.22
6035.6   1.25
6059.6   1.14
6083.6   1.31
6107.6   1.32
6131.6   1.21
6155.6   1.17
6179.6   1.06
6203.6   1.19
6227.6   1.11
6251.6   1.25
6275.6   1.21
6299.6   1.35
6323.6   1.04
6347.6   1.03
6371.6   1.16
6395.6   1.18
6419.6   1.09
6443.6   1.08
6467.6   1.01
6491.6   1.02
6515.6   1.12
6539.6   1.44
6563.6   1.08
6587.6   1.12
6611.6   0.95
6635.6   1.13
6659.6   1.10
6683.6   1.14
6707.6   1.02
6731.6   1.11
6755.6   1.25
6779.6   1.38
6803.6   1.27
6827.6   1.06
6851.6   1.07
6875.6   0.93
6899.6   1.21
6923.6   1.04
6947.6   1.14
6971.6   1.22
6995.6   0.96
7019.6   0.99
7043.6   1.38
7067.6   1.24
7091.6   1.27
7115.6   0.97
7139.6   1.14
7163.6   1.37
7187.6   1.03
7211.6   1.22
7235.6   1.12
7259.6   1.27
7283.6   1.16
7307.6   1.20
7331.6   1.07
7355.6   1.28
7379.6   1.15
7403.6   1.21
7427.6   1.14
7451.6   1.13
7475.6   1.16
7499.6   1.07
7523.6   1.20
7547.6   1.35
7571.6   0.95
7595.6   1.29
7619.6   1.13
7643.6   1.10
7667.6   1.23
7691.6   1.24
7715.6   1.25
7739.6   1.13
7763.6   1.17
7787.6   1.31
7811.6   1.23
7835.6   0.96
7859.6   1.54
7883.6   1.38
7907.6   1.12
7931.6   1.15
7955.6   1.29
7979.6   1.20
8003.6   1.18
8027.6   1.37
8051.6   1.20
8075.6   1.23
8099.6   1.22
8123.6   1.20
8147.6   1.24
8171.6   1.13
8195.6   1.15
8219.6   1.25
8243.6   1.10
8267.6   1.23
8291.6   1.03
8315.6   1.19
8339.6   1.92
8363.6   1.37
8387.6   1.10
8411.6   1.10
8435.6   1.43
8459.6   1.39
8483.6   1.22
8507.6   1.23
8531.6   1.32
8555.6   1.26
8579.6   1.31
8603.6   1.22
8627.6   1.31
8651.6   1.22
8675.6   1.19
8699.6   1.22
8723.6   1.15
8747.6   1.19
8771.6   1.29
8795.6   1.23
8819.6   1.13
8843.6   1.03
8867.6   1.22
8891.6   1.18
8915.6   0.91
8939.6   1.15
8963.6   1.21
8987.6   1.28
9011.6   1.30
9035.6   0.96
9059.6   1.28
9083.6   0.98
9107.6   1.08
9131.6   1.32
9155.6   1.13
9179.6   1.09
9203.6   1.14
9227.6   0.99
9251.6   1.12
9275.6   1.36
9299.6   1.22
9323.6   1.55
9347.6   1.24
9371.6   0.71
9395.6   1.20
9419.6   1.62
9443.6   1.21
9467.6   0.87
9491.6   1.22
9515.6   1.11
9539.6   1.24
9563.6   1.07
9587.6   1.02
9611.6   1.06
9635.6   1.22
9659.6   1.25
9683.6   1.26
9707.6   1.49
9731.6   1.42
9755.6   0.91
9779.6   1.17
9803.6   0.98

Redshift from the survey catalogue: 0.27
